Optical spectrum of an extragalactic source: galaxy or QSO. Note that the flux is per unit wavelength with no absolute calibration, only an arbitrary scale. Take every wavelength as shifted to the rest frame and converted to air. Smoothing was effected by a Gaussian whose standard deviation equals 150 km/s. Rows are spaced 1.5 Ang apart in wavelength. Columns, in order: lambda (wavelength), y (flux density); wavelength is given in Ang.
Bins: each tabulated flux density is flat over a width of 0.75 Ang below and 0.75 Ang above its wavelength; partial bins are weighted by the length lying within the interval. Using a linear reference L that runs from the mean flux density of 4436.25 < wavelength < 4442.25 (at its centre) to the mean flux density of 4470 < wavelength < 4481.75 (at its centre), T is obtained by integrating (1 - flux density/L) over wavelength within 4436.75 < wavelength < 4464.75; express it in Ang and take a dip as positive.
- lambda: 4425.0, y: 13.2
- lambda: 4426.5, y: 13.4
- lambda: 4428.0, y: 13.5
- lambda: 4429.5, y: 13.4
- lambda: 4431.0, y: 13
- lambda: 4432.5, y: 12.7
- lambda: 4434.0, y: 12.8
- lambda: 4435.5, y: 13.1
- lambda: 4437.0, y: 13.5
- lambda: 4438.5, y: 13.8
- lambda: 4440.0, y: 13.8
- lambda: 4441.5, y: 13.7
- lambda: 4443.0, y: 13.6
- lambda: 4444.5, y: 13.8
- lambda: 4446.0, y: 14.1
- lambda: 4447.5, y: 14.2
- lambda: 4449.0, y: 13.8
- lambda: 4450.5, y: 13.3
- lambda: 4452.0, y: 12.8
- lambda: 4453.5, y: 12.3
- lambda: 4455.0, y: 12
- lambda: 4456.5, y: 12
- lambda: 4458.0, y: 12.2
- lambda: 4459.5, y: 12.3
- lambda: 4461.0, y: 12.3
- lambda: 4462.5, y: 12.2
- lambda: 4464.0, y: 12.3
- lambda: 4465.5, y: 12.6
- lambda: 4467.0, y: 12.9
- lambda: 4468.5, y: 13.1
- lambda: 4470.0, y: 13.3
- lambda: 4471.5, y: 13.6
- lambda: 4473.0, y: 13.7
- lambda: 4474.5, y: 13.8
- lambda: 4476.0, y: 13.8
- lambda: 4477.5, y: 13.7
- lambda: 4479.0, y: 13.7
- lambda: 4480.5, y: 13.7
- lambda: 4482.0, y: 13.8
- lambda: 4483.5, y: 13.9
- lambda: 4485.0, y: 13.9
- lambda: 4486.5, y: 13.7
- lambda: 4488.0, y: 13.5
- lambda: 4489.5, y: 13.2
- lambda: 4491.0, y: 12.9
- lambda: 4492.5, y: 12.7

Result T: 1.33 Ang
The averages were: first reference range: 13.7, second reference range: 13.7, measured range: 13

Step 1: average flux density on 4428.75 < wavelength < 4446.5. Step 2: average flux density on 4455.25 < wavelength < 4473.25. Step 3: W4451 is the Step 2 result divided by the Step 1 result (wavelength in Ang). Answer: 0.94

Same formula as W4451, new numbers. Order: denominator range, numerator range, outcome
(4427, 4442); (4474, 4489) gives 1.03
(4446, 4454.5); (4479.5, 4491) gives 1.02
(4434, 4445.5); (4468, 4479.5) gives 1.00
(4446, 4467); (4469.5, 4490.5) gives 1.08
